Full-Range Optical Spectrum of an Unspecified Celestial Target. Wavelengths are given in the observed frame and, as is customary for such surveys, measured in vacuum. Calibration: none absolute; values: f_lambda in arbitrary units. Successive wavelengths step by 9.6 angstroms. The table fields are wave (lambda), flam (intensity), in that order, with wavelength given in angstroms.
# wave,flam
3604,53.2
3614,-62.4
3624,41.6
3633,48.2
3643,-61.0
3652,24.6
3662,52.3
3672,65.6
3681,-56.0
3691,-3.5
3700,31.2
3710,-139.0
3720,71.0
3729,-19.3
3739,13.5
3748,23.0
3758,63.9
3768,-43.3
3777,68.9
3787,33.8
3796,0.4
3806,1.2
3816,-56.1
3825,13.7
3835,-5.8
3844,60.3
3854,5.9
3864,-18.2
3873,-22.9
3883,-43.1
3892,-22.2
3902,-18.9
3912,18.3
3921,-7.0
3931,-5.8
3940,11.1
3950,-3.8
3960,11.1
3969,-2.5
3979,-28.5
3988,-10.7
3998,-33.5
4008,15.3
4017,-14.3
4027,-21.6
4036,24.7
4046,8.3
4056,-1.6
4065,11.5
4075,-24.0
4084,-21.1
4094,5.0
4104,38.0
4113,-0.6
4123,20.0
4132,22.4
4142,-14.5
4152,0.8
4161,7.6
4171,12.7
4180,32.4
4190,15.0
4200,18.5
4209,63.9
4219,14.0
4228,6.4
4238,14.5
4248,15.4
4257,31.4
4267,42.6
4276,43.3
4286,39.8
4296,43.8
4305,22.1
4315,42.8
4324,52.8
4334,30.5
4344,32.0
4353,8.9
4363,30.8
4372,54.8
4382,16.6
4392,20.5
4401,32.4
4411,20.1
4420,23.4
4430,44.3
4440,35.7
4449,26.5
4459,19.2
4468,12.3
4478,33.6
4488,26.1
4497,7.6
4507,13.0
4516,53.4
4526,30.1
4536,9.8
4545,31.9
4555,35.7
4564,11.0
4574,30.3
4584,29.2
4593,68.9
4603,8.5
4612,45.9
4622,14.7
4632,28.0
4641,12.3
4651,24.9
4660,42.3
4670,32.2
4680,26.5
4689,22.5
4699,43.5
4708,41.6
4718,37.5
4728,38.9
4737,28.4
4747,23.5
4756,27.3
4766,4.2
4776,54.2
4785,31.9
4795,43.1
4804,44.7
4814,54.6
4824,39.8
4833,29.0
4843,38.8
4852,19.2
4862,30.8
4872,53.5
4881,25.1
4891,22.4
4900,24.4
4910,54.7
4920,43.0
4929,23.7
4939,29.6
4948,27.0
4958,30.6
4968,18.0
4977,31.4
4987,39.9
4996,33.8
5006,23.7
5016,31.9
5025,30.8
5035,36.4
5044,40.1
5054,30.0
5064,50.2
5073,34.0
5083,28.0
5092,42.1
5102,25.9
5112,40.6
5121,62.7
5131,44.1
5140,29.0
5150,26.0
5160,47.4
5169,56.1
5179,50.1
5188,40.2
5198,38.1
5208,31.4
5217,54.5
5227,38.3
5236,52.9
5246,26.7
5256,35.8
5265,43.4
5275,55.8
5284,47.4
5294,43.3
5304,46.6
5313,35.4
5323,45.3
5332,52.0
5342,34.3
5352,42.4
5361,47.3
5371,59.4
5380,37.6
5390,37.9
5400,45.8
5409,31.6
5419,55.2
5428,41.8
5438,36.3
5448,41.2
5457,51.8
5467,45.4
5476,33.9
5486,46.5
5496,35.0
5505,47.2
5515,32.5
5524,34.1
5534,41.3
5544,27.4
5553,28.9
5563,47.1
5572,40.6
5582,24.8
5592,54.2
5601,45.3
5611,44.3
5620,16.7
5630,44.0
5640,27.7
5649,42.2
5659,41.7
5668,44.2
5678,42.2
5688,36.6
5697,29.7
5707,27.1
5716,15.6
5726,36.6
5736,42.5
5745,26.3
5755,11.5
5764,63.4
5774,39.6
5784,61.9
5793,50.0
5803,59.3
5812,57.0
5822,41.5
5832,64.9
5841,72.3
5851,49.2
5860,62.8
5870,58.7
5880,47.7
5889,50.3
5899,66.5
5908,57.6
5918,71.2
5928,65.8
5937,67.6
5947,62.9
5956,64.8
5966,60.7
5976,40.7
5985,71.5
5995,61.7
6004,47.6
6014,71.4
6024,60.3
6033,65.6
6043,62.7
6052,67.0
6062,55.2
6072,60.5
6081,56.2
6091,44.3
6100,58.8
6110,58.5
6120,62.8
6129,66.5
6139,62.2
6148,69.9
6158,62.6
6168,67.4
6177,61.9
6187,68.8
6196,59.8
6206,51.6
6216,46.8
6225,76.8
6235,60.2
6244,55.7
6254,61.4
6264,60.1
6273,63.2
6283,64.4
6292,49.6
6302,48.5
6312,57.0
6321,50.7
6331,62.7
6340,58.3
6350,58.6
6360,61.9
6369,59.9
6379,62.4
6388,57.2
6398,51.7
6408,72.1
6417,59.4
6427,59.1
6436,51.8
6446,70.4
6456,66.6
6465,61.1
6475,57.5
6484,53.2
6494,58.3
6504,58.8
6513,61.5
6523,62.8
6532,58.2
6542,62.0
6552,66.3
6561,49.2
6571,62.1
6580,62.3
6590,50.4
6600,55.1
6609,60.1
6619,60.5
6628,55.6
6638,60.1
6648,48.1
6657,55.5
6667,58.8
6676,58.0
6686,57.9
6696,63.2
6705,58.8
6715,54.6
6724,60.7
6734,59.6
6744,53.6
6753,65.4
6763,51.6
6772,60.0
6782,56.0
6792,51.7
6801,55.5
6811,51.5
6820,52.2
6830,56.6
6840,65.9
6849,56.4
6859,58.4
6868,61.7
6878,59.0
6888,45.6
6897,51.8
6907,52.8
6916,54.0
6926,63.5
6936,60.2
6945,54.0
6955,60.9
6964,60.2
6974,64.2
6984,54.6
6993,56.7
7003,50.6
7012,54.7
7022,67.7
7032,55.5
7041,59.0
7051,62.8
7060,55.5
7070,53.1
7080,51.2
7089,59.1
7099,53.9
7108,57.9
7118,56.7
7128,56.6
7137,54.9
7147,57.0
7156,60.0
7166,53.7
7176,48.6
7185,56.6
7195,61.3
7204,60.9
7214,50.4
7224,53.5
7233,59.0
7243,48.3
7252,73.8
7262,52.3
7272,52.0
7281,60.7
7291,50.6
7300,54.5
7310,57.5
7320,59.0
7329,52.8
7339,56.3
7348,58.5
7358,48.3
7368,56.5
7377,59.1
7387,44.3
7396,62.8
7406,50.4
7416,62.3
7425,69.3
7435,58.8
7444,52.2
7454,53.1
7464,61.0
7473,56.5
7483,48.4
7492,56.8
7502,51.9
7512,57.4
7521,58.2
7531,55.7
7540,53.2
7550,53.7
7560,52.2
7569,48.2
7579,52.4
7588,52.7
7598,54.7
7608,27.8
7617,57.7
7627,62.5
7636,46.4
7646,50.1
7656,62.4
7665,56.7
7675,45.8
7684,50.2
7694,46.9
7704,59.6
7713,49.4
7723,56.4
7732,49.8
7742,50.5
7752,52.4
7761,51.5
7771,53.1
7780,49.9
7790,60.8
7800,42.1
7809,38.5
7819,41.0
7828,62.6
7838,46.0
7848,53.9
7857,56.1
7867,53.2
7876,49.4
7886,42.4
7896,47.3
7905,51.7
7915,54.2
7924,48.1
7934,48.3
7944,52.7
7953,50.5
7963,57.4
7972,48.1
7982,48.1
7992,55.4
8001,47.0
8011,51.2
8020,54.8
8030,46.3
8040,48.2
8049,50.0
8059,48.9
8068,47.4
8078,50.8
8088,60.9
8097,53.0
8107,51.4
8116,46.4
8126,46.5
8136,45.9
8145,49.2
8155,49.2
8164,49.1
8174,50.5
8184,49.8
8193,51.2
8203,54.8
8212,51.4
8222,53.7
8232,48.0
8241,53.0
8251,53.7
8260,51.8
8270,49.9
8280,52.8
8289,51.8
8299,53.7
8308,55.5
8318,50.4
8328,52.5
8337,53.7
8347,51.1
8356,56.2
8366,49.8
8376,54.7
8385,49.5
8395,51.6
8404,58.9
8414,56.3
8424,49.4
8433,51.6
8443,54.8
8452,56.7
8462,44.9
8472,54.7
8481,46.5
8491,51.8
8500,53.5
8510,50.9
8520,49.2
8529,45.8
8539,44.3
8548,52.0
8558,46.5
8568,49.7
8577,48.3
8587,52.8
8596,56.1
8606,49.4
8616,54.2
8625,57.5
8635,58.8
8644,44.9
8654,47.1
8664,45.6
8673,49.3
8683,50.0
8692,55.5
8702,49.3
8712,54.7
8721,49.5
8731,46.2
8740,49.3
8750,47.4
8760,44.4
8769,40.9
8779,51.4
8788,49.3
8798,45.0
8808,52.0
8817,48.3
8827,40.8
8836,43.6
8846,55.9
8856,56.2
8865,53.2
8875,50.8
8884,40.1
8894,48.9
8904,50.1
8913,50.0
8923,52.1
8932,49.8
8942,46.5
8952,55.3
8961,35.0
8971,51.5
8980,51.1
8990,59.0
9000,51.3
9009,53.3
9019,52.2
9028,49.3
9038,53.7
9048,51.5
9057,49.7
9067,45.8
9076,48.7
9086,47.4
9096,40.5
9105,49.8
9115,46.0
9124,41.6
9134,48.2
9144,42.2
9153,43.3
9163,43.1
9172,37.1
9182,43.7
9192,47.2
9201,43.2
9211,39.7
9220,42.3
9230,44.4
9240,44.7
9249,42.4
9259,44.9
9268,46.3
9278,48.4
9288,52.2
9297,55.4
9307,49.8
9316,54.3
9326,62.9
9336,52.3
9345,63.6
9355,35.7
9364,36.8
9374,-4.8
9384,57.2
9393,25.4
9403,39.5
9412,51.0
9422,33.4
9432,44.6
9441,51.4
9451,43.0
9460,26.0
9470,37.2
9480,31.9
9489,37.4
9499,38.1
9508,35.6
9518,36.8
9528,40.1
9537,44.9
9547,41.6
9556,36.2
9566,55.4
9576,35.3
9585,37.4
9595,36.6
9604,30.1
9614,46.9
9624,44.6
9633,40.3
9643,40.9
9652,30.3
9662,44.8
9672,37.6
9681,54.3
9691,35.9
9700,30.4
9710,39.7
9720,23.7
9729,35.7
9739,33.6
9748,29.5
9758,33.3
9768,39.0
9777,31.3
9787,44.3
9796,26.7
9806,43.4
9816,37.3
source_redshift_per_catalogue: 0.105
